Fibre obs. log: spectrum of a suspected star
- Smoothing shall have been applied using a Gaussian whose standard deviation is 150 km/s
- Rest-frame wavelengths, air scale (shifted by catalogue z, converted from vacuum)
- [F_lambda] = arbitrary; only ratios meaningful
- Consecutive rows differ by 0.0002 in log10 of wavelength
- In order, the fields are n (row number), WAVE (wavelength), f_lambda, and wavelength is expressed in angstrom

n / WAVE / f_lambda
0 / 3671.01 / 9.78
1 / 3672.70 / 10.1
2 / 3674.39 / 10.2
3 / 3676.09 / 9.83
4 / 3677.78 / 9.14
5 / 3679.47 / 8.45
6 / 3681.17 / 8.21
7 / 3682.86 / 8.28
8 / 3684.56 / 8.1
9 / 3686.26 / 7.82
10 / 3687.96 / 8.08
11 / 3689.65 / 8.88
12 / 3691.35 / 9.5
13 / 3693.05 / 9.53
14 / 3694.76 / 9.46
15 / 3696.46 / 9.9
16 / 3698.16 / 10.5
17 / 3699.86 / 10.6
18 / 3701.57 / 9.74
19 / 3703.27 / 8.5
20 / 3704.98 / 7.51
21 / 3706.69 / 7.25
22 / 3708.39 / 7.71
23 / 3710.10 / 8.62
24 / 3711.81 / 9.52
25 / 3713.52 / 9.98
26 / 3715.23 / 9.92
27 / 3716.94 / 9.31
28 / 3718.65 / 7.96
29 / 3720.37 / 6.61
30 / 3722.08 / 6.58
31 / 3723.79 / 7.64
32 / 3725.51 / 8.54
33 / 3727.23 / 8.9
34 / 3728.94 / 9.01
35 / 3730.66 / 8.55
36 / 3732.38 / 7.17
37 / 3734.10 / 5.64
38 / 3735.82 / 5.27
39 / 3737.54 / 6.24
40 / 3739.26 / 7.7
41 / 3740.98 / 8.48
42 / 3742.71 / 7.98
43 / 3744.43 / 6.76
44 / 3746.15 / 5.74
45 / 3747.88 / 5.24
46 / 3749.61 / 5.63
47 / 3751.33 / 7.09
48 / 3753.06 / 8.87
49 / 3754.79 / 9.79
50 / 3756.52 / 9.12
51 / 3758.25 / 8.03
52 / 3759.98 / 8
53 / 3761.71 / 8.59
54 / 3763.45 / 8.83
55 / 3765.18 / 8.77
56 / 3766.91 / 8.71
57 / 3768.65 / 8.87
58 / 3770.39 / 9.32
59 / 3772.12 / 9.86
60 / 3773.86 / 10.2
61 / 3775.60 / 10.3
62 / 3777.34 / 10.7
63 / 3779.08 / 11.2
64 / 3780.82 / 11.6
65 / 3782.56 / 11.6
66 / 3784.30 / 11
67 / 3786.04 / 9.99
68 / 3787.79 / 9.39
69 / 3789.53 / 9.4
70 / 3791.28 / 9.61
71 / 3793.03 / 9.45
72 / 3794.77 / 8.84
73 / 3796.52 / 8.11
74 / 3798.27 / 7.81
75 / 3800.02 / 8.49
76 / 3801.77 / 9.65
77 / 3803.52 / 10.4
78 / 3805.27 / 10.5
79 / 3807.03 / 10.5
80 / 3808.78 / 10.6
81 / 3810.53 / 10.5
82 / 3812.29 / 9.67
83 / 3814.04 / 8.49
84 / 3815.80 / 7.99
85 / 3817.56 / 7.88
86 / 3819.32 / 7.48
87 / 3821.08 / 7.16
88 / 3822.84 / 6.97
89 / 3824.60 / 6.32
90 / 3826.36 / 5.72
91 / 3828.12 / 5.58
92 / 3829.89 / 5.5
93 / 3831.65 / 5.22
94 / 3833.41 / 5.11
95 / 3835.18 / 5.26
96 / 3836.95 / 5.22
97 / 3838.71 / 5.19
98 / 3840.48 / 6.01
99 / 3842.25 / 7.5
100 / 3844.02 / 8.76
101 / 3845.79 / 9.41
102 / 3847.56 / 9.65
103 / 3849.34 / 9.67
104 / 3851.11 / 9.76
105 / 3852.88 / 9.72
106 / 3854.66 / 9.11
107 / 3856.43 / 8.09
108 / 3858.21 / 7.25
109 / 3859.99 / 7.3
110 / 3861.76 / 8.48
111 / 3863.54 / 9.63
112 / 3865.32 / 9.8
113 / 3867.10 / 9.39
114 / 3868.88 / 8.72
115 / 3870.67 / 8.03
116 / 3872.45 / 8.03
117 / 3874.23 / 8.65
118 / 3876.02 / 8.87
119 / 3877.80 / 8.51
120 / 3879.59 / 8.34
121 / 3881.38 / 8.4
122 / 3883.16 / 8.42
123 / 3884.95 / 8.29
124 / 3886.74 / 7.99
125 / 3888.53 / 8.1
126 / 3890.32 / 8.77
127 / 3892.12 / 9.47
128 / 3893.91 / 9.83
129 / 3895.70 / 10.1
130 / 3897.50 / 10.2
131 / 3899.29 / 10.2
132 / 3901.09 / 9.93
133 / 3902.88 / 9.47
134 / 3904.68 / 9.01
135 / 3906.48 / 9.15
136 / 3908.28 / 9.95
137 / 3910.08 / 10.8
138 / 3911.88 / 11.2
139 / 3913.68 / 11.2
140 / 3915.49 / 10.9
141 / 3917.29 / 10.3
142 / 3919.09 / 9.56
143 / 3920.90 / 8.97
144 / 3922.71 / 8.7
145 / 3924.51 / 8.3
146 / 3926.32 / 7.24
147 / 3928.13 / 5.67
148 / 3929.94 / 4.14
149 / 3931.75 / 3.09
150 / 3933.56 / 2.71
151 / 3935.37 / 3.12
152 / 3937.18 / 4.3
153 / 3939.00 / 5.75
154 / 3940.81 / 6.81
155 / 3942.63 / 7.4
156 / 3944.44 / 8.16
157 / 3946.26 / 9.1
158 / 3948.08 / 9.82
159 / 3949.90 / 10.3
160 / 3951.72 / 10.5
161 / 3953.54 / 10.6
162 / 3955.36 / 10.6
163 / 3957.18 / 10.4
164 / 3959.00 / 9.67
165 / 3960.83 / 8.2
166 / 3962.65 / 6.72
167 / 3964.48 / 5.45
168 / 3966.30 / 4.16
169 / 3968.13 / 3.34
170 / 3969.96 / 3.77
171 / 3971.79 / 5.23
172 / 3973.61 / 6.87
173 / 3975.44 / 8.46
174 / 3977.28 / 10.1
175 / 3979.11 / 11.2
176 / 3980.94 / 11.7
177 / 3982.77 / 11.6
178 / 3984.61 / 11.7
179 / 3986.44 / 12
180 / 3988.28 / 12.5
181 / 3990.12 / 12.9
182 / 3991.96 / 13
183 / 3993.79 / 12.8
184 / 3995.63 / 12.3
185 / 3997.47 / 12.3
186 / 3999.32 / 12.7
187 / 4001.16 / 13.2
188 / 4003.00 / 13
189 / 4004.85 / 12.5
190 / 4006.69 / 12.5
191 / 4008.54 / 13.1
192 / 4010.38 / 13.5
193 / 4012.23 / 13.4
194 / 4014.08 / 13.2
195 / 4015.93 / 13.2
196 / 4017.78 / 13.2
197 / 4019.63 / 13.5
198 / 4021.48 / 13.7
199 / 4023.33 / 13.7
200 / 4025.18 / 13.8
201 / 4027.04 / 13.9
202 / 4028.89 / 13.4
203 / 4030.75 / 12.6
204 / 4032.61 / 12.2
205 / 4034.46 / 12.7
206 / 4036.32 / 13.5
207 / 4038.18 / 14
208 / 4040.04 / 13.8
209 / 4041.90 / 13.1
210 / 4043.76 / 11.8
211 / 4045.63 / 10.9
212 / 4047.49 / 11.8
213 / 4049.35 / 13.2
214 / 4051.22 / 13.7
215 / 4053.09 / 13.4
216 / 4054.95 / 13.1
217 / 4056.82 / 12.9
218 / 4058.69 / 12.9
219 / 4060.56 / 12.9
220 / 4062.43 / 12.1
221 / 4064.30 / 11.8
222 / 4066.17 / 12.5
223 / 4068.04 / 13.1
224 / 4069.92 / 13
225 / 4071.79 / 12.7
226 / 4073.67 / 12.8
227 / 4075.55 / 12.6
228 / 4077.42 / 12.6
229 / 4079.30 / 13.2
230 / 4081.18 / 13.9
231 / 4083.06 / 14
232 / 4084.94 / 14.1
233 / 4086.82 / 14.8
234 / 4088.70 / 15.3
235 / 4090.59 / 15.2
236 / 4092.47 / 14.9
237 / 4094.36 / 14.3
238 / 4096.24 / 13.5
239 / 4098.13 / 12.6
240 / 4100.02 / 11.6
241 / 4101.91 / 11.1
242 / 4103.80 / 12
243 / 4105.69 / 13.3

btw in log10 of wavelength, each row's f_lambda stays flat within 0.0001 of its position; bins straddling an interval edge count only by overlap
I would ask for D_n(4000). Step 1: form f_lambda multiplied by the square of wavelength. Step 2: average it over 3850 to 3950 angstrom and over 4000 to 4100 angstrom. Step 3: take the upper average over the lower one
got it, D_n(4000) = 1.69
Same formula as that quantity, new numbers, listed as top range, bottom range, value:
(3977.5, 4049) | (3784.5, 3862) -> 1.72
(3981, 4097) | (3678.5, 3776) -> 1.85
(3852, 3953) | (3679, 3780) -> 1.10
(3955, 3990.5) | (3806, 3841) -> 1.33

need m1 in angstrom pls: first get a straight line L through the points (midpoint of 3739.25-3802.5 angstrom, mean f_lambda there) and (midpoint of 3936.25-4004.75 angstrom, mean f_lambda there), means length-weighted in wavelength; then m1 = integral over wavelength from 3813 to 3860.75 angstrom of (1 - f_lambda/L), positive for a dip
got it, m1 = 9.3 angstrom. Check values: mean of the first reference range 8.9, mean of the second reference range 9.46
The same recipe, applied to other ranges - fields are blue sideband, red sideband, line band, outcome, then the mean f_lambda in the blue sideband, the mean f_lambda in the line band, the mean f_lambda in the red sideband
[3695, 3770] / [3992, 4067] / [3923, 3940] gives 9.4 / 8.14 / 5.07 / 12.9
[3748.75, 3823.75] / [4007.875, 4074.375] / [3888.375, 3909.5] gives 2.5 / 9.18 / 9.58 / 13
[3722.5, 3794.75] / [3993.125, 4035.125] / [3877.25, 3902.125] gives 4.2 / 8.6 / 9.05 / 13.1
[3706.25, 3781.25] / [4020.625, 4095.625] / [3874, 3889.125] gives 3.0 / 8.3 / 8.39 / 13.3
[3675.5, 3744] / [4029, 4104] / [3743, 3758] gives 2.7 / 8.4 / 7.34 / 13.1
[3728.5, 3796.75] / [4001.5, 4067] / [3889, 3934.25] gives 9.1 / 8.62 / 8.77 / 13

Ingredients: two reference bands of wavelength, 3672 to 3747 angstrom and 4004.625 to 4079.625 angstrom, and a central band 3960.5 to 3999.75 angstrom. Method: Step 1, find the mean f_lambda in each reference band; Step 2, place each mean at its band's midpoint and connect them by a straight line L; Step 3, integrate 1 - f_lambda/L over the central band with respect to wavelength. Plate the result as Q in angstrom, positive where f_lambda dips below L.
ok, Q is 8.6 angstrom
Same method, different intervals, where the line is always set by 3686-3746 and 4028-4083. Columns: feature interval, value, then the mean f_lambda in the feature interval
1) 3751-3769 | 0.49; 8.64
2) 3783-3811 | -0.82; 9.66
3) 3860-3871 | 1.47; 8.92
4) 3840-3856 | 1.87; 8.89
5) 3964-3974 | 6.01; 4.67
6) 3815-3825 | 2.42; 7.34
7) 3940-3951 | 2.64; 8.64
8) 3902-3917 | 0.94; 10.2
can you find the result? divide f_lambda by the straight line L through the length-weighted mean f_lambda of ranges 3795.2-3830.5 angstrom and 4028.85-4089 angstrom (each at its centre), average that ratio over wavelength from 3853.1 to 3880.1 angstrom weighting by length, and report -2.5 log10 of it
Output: 0.09 mag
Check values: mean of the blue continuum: 8.29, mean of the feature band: 8.58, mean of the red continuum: 13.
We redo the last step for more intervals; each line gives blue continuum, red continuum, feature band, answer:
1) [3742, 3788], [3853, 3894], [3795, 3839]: 0.14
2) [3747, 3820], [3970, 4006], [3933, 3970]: 0.43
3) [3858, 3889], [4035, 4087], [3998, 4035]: -0.11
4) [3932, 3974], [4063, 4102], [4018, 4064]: -0.16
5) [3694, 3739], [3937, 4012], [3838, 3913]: 0.04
